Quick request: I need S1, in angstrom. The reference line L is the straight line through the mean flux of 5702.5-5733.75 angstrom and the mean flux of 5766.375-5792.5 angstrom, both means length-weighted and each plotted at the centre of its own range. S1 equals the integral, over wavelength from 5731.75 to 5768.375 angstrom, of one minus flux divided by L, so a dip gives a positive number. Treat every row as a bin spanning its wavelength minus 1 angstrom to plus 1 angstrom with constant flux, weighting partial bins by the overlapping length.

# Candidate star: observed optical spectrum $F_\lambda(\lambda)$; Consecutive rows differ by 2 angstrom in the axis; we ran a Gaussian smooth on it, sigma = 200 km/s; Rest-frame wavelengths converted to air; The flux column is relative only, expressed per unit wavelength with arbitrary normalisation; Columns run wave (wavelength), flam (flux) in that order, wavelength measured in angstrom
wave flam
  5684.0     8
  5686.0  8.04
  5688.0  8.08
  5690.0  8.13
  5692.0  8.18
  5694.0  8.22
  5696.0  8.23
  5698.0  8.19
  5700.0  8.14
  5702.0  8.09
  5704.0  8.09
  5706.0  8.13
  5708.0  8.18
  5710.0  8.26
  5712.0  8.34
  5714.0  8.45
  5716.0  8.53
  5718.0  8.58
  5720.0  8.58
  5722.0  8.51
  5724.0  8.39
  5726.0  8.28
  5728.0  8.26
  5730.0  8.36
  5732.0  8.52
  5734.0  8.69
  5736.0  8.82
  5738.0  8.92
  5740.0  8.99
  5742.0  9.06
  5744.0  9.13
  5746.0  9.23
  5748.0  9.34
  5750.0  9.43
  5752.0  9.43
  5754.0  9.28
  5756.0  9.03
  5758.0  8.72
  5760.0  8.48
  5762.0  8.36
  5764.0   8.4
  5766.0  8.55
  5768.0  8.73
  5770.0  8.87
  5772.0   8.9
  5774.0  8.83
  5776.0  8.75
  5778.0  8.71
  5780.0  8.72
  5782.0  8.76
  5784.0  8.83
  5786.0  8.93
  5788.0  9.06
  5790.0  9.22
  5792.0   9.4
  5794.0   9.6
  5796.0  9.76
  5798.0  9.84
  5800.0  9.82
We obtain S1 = -1.2 angstrom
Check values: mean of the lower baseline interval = 8.37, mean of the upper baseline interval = 8.88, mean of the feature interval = 8.91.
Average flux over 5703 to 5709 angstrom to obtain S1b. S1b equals 8.13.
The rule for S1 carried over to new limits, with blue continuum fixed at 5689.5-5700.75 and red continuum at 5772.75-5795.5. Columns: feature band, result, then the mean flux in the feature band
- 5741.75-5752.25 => -0.7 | 9.27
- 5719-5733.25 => 0.1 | 8.42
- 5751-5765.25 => -0.1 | 8.81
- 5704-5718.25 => 0.0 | 8.32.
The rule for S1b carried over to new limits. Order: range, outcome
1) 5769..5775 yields 8.87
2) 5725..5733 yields 8.36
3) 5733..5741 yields 8.86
